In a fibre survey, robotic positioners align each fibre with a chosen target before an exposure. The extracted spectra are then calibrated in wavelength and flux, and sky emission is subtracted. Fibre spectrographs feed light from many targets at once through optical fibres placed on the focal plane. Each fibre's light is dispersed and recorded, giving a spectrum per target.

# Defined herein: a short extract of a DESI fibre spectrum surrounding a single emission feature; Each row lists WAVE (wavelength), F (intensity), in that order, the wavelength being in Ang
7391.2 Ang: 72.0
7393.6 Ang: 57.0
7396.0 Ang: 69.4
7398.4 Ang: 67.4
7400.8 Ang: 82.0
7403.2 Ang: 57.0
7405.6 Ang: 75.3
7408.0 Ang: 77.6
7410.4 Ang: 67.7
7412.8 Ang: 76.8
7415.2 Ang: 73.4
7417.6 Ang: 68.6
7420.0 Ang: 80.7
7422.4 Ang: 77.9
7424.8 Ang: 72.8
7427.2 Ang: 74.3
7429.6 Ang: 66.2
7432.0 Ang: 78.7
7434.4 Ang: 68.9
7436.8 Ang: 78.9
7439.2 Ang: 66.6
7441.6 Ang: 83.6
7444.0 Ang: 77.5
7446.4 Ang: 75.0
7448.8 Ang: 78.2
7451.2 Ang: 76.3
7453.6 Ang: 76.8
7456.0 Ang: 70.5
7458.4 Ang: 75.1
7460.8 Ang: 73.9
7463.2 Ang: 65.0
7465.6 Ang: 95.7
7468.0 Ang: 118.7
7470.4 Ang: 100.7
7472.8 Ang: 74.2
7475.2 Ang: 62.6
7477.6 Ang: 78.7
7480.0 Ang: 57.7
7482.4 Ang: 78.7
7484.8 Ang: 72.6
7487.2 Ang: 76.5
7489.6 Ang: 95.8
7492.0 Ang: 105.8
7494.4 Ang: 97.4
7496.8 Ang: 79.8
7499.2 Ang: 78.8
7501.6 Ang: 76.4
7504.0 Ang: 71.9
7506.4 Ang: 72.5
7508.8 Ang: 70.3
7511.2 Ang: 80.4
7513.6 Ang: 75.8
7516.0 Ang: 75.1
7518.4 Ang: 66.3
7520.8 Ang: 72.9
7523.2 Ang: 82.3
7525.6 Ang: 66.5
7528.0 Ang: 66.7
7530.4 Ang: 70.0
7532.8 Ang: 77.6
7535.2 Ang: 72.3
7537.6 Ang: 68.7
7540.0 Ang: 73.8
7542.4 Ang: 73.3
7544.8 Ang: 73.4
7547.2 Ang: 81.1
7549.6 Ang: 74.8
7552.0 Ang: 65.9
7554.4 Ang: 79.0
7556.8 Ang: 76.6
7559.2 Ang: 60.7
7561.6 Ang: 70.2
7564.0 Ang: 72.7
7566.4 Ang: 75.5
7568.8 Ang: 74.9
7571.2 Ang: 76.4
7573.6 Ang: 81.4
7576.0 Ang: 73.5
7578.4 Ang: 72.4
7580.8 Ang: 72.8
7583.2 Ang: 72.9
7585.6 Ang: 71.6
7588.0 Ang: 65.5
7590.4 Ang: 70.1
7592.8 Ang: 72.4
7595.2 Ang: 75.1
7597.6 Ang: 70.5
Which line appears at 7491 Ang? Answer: [N II]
